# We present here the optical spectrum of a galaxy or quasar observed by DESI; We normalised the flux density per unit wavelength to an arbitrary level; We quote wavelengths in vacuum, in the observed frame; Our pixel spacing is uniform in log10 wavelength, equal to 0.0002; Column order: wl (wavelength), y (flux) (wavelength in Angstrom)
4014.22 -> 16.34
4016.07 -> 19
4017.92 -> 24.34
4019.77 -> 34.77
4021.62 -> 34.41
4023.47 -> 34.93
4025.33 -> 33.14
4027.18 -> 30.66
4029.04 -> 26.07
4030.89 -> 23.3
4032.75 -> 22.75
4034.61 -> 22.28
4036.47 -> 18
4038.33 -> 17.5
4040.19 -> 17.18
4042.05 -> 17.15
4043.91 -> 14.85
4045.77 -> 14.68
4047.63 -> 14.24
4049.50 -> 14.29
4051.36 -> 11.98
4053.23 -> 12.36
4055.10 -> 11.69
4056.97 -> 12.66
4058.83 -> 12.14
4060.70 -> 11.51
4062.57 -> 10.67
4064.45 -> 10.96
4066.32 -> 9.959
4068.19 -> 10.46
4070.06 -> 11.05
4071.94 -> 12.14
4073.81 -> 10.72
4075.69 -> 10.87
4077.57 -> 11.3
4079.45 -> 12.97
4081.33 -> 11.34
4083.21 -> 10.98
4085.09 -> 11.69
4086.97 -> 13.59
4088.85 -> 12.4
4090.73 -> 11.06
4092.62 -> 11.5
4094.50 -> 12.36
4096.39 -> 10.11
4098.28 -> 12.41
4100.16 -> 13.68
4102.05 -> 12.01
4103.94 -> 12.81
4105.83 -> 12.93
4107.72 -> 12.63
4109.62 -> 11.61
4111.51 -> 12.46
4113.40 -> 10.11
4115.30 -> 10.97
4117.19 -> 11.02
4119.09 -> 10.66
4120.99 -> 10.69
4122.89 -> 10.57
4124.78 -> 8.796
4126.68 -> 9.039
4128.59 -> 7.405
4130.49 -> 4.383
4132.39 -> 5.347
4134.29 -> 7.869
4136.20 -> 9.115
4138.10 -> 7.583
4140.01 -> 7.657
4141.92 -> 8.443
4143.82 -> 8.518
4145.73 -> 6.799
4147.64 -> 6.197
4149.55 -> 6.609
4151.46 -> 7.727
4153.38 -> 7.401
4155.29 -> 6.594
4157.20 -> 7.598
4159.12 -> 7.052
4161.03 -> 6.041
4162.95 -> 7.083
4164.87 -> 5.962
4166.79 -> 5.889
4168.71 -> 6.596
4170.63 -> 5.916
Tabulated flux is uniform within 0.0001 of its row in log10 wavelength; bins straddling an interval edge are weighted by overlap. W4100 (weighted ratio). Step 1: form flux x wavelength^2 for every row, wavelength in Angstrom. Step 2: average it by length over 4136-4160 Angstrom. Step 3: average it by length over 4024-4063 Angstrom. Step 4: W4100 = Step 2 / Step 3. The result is 0.4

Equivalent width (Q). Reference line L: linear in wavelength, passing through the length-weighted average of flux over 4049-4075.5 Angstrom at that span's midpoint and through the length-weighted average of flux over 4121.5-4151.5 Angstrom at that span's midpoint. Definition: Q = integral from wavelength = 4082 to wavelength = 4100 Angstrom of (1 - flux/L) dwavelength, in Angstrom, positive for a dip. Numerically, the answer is -3.3 Angstrom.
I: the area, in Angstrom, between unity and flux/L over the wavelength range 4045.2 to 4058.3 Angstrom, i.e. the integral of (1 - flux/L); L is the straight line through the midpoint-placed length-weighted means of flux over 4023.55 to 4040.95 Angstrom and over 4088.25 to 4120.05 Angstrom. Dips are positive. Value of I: 4.9 Angstrom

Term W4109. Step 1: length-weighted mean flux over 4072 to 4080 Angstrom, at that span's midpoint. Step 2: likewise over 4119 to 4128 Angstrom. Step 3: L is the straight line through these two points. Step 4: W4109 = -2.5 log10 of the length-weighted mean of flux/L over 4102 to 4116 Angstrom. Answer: -0.16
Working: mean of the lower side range 11.5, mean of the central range 11.9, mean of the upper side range 9.78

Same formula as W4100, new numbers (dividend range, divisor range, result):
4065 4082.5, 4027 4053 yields 0.62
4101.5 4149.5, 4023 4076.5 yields 0.59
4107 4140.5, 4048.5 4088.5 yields 0.82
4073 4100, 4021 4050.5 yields 0.55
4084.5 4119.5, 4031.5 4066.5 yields 0.83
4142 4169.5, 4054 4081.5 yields 0.63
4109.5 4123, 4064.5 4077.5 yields 1.03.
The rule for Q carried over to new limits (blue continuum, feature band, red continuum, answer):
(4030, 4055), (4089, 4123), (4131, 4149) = -3.41 Angstrom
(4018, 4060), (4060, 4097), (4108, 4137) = 9.05 Angstrom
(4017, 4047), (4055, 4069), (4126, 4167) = 5.98 Angstrom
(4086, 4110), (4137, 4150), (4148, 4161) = 0.99 Angstrom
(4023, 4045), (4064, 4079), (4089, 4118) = 5.22 Angstrom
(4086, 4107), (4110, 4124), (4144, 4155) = -0.94 Angstrom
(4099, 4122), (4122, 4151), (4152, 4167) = 4.73 Angstrom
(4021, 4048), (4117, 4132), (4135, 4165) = 2.77 Angstrom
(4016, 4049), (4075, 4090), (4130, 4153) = 3.76 Angstrom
